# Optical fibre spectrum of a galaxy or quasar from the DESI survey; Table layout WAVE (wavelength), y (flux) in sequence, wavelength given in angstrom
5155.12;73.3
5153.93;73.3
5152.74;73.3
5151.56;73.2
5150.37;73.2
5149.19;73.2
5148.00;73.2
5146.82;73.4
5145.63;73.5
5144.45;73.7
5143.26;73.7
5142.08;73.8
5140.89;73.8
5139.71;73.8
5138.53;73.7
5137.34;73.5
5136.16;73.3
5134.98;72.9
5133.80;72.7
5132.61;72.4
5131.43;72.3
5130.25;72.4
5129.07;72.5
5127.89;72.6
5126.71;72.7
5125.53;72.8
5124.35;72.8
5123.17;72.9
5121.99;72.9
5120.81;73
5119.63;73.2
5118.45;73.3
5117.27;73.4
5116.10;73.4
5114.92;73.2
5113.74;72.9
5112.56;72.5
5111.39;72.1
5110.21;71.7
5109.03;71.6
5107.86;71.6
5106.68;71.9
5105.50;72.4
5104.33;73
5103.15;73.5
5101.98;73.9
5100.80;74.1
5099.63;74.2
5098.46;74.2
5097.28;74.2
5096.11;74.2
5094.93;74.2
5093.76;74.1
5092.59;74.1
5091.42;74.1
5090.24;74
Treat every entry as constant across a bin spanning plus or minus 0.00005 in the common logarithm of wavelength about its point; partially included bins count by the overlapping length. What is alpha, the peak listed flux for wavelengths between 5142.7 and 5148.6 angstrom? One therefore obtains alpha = 73.7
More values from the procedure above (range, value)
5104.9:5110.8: 72.4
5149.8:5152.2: 73.2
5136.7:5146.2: 73.8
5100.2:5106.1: 74.1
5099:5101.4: 74.2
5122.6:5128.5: 72.9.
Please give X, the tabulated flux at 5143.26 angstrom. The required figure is 73.7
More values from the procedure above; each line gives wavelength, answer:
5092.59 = 74.1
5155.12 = 73.3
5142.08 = 73.8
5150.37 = 73.2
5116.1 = 73.4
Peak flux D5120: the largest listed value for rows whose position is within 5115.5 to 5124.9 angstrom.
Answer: 73.4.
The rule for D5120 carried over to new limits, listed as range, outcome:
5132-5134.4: 72.7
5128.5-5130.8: 72.5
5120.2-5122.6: 73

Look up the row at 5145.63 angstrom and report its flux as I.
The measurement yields 73.5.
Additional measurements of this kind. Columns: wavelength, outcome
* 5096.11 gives 74.2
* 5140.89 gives 73.8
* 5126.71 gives 72.7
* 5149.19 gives 73.2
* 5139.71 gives 73.8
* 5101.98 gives 73.9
